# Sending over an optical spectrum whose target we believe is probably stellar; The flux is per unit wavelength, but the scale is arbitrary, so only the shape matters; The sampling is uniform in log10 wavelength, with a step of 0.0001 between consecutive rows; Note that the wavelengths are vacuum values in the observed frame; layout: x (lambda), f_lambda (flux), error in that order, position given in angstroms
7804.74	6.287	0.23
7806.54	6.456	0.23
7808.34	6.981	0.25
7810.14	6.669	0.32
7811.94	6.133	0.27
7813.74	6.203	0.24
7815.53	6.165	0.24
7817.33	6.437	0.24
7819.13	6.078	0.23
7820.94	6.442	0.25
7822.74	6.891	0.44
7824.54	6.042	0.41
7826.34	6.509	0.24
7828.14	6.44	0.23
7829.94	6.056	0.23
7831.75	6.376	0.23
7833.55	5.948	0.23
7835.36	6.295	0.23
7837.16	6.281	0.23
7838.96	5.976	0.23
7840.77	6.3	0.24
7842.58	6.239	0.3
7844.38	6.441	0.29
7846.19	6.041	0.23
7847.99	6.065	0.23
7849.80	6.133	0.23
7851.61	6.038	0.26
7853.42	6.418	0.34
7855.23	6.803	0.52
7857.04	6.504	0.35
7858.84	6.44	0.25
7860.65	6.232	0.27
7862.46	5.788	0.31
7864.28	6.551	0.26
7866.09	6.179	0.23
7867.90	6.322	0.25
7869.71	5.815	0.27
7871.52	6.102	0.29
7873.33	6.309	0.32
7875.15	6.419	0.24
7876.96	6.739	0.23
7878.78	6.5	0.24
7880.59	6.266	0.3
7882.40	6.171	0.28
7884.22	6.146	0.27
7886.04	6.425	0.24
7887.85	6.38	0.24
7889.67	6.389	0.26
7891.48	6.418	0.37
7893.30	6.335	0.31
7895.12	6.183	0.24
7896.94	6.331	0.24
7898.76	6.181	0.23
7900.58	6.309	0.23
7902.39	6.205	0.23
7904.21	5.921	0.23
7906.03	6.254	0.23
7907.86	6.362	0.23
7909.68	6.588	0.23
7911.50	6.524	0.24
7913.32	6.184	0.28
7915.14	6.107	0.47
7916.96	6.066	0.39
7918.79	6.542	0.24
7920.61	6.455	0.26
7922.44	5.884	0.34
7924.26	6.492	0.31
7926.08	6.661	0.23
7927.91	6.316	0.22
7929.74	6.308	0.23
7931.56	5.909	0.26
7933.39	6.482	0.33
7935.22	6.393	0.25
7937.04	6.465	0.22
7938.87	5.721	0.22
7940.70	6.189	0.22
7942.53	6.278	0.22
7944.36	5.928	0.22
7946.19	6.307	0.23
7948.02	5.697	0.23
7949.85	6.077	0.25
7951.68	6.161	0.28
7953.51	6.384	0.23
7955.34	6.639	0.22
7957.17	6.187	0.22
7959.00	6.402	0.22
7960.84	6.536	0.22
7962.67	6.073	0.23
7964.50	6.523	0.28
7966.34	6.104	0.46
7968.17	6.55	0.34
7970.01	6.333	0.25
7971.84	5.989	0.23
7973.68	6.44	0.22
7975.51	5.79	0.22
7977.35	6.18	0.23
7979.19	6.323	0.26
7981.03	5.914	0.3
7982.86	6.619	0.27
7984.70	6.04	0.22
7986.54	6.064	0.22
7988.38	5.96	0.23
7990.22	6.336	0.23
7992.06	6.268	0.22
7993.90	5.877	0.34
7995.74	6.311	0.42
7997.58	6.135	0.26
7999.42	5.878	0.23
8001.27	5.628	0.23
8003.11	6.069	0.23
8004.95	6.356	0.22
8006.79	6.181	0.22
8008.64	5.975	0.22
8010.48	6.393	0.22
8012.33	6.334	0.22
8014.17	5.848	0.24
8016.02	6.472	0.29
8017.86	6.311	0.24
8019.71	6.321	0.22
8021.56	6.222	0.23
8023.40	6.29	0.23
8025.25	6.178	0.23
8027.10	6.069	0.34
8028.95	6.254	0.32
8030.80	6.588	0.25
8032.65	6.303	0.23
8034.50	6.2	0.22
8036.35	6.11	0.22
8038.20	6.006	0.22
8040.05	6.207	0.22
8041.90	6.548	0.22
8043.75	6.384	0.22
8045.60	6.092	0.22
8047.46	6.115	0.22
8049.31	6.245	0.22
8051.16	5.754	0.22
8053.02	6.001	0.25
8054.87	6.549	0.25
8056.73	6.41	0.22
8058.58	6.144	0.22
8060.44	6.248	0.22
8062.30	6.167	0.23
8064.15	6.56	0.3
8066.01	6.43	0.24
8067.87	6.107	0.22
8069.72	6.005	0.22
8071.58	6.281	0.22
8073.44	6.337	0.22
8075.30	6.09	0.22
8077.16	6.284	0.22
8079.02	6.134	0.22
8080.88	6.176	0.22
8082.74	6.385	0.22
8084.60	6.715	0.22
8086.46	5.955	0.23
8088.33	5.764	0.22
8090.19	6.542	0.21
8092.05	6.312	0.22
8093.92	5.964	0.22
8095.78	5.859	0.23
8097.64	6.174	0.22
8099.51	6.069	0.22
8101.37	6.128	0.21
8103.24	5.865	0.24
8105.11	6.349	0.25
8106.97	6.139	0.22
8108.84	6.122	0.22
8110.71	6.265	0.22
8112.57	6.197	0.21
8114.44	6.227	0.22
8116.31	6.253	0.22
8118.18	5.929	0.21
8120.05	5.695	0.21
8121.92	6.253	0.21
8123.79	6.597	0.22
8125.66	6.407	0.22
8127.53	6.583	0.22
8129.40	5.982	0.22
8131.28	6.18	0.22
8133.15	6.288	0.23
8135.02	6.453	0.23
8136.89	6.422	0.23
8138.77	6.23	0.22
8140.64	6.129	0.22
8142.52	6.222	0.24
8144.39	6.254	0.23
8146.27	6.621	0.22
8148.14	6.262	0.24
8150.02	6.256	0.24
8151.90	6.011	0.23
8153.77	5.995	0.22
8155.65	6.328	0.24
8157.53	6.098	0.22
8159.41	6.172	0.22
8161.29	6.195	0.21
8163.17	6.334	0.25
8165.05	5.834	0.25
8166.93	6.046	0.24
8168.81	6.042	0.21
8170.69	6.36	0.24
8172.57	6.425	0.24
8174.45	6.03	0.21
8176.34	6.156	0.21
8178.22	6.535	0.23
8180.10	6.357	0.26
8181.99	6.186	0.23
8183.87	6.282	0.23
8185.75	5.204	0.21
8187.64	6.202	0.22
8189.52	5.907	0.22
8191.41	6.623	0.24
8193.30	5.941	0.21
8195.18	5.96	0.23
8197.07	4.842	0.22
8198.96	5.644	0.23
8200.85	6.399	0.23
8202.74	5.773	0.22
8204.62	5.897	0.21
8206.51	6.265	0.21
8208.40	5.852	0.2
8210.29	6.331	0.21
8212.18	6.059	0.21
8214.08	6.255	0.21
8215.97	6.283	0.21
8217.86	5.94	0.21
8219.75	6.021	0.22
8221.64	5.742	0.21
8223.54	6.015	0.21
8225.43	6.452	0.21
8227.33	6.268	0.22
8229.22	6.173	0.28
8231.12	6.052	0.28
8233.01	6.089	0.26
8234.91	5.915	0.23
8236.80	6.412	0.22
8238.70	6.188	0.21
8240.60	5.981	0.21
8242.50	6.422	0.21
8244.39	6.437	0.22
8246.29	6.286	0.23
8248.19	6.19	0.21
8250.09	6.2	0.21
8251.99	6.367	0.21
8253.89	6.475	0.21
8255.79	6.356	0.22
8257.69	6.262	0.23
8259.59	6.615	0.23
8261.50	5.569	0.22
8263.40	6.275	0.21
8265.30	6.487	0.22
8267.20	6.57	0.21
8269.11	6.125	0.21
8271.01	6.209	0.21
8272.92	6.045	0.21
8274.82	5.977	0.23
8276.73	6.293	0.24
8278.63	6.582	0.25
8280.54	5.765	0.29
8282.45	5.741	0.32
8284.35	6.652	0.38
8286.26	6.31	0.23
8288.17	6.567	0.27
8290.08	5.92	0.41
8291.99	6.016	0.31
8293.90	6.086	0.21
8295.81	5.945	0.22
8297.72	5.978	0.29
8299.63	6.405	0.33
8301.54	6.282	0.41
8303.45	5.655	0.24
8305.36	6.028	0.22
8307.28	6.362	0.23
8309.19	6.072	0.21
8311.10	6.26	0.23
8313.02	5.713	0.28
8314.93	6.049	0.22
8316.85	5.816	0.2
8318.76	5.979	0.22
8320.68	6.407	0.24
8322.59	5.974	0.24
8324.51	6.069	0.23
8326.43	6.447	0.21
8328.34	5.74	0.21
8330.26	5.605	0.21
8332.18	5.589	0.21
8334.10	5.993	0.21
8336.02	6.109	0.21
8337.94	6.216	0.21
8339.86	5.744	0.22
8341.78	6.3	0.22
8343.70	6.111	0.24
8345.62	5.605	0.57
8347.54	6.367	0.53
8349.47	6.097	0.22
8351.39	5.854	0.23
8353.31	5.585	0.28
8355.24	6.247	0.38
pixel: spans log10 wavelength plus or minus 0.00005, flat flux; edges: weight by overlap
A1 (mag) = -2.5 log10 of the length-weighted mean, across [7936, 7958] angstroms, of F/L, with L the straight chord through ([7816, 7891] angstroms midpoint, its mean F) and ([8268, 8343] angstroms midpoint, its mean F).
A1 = 0.01 mag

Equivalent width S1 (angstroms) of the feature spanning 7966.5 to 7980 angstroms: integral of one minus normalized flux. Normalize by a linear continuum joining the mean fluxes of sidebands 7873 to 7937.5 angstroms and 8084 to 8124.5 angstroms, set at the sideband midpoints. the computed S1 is 0.09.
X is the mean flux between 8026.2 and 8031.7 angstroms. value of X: 6.3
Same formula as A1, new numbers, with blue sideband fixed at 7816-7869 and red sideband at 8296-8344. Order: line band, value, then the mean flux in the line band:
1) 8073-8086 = -0.02 mag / 6.29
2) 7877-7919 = -0.01 mag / 6.3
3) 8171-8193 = -0.01 mag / 6.17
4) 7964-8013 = 0.01 mag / 6.16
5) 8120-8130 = -0.03 mag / 6.31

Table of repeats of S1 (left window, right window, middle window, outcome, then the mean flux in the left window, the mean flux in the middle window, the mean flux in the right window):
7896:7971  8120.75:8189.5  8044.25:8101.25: 0.4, 6.27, 6.2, 6.21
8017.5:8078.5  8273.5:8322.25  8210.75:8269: -0.7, 6.23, 6.21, 6.11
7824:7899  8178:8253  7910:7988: -0.2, 6.28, 6.24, 6.1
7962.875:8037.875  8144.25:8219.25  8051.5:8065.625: -0.3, 6.19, 6.28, 6.1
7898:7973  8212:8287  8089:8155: 0.2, 6.26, 6.21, 6.2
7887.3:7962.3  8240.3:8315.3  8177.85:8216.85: 1.1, 6.27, 6.03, 6.19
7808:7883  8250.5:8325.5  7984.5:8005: 0.6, 6.3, 6.07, 6.16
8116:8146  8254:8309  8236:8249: -0.2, 6.25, 6.27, 6.18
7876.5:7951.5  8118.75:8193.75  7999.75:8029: 0.3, 6.27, 6.17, 6.2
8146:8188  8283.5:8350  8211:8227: 0.1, 6.16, 6.1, 6.07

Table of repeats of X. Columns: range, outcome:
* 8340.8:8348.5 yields 6.1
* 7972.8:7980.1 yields 6.18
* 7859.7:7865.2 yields 6.18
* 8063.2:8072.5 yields 6.28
